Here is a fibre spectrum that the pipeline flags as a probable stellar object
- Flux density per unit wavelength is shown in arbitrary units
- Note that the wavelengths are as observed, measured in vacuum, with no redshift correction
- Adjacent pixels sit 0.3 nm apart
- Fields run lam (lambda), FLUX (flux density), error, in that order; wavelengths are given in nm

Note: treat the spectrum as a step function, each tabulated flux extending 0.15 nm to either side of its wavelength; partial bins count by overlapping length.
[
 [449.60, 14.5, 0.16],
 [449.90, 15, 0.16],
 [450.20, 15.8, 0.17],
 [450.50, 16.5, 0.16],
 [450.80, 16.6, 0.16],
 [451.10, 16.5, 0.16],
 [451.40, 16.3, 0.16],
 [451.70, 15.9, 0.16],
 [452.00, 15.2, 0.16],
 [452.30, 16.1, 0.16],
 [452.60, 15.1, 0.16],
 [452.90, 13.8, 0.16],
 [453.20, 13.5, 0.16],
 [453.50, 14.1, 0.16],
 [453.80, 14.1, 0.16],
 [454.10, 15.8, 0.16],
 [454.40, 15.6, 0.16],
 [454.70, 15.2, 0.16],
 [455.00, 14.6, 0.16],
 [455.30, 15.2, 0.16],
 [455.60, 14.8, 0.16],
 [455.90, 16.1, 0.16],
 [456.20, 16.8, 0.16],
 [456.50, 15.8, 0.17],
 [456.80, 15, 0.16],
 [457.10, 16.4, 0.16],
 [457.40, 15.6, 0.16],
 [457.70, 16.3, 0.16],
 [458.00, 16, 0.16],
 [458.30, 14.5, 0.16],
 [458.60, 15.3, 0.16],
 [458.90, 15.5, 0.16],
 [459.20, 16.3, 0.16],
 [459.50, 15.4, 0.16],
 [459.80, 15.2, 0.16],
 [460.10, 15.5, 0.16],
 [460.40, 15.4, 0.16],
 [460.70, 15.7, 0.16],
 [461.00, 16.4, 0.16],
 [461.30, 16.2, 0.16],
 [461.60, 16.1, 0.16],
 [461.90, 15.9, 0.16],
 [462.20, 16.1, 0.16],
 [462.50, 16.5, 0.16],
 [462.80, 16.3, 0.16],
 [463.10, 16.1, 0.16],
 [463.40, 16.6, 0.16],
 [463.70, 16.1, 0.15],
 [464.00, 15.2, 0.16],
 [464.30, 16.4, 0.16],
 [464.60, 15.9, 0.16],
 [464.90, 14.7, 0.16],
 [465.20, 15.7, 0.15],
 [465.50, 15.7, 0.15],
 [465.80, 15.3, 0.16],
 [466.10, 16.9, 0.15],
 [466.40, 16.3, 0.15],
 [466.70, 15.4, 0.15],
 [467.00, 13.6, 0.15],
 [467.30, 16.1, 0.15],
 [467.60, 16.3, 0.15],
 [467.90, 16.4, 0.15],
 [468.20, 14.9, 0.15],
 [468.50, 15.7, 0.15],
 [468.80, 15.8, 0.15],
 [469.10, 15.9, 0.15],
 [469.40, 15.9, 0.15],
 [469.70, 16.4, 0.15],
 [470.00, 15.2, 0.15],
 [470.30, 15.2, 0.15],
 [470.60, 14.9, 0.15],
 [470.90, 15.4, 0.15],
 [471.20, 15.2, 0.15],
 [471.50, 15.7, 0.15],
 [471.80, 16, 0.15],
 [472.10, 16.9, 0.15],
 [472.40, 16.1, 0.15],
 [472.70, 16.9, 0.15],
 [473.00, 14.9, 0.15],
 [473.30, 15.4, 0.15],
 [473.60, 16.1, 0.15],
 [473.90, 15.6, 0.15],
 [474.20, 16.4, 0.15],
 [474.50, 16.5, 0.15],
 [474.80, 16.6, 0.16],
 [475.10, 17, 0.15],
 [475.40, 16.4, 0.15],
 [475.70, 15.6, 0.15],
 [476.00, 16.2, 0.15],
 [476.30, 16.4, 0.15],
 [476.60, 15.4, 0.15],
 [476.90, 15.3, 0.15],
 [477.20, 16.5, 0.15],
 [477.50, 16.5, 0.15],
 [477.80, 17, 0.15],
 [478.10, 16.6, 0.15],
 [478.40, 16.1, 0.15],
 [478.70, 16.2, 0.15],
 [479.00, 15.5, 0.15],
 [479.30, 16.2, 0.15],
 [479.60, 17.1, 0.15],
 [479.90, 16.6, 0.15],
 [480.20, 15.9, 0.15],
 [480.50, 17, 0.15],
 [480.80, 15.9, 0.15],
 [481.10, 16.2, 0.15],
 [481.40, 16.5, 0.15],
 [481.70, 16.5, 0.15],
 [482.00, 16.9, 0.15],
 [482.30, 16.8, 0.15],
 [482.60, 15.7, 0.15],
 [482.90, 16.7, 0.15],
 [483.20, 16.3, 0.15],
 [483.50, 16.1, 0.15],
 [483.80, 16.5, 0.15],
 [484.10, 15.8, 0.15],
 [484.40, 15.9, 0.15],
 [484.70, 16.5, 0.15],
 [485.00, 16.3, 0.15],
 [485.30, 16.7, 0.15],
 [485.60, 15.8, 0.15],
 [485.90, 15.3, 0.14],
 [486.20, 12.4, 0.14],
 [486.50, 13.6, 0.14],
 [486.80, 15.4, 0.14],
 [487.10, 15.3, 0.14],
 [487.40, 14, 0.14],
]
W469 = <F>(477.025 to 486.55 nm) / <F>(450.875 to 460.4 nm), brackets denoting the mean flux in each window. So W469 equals 1.0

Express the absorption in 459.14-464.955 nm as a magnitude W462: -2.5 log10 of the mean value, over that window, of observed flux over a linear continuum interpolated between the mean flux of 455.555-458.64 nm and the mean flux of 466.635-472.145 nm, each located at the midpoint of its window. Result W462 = -0.02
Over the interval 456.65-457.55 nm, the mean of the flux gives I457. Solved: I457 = 15.7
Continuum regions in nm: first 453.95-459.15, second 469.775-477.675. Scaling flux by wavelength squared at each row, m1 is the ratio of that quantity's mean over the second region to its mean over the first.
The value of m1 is 1.1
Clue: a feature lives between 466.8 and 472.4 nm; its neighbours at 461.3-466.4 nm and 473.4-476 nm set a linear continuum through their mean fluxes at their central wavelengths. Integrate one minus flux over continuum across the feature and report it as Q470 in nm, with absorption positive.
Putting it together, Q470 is 0.166 nm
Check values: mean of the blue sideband 16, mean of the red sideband 16.3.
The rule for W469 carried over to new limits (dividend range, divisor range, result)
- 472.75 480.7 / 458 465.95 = 1.03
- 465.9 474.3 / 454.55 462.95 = 1.00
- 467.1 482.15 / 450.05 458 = 1.04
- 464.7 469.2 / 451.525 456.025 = 1.04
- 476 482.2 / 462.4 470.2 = 1.03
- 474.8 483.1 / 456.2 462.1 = 1.04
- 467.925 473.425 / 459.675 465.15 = 0.99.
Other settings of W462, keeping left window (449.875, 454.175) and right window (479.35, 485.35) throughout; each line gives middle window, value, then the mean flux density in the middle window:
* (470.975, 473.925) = 0.01 mag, 15.9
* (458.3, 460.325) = 0.01 mag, 15.5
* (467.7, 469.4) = 0.01 mag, 15.8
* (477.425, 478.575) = -0.02 mag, 16.5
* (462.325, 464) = -0.03 mag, 16.2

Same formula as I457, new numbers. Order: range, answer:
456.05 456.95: 15.9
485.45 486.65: 14.3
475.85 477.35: 16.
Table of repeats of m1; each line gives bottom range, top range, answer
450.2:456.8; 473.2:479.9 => 1.16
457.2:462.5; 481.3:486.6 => 1.12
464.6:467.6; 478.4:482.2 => 1.12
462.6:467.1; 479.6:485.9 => 1.12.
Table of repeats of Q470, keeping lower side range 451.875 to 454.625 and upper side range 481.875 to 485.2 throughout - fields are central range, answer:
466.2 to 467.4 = 0.01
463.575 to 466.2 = -0.06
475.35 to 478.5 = -0.04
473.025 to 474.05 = 0.01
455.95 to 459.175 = -0.16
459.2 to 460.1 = -0.02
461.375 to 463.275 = -0.11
